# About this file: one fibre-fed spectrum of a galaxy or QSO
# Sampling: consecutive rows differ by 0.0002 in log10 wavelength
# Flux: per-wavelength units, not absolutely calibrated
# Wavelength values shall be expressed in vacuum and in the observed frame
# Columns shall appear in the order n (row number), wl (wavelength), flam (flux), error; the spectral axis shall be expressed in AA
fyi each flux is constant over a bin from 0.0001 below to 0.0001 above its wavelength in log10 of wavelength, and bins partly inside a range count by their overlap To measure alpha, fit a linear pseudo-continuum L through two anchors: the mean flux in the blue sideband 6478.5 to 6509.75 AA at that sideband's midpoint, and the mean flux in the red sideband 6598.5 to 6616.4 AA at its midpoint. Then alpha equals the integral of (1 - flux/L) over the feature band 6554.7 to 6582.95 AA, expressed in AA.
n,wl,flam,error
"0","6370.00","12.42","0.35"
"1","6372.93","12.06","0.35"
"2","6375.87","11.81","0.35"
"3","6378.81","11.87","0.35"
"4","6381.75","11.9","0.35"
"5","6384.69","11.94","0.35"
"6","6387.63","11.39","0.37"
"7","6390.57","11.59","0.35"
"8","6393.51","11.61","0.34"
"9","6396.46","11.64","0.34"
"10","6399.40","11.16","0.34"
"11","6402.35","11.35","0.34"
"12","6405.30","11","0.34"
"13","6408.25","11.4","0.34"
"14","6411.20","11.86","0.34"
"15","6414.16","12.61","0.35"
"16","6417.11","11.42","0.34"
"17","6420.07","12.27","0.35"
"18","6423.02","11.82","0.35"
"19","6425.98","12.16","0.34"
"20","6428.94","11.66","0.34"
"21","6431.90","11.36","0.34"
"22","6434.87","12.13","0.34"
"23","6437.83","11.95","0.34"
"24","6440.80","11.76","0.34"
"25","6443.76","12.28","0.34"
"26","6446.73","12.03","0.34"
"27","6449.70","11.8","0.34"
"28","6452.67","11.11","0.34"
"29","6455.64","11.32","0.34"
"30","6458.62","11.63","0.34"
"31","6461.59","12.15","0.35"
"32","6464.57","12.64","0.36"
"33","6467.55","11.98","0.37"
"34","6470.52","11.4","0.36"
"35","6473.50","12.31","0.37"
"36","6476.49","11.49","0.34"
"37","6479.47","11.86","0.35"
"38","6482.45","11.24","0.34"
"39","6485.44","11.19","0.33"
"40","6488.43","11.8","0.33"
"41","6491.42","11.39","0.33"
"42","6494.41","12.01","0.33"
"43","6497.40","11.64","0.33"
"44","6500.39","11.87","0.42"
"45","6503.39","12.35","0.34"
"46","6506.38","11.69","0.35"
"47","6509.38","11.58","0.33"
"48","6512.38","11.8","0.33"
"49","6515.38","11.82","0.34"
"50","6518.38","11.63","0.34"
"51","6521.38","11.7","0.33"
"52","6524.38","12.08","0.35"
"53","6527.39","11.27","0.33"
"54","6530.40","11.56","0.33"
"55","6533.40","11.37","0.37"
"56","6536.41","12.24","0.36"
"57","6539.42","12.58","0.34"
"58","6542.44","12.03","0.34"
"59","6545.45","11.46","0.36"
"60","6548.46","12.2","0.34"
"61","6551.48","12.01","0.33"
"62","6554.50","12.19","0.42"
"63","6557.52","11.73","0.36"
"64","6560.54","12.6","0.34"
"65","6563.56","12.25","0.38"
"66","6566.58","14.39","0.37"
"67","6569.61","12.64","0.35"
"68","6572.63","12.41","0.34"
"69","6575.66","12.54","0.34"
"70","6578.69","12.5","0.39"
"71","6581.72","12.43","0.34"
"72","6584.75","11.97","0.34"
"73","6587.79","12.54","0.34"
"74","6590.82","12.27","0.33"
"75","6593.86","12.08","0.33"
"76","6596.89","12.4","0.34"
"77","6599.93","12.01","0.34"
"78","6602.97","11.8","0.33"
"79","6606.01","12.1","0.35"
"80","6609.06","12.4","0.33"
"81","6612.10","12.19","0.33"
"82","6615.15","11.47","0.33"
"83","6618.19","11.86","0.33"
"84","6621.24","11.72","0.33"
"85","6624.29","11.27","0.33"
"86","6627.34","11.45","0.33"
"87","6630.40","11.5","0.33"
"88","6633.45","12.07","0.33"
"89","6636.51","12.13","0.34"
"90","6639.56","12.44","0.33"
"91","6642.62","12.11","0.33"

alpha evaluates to -1.7 AA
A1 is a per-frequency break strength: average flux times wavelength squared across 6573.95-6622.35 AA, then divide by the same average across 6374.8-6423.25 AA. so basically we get 1.11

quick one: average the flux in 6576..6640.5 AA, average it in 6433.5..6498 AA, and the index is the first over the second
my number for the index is 1.0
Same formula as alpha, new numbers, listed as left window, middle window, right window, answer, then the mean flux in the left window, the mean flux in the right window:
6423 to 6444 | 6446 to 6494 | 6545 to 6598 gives 1.19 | 11.9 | 12.4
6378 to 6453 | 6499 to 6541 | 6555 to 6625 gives 0.78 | 11.7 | 12.3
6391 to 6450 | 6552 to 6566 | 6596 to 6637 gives -0.58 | 11.8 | 11.9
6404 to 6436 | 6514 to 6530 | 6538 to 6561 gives 0.43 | 11.8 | 12.1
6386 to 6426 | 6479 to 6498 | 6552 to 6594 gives 0.76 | 11.6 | 12.5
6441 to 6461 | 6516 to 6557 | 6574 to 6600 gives 0.79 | 11.7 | 12.3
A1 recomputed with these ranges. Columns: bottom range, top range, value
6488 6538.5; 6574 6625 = 1.06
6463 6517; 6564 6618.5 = 1.08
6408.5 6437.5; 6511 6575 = 1.06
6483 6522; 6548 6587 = 1.08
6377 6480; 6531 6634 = 1.08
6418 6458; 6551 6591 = 1.10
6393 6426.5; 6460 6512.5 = 1.03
